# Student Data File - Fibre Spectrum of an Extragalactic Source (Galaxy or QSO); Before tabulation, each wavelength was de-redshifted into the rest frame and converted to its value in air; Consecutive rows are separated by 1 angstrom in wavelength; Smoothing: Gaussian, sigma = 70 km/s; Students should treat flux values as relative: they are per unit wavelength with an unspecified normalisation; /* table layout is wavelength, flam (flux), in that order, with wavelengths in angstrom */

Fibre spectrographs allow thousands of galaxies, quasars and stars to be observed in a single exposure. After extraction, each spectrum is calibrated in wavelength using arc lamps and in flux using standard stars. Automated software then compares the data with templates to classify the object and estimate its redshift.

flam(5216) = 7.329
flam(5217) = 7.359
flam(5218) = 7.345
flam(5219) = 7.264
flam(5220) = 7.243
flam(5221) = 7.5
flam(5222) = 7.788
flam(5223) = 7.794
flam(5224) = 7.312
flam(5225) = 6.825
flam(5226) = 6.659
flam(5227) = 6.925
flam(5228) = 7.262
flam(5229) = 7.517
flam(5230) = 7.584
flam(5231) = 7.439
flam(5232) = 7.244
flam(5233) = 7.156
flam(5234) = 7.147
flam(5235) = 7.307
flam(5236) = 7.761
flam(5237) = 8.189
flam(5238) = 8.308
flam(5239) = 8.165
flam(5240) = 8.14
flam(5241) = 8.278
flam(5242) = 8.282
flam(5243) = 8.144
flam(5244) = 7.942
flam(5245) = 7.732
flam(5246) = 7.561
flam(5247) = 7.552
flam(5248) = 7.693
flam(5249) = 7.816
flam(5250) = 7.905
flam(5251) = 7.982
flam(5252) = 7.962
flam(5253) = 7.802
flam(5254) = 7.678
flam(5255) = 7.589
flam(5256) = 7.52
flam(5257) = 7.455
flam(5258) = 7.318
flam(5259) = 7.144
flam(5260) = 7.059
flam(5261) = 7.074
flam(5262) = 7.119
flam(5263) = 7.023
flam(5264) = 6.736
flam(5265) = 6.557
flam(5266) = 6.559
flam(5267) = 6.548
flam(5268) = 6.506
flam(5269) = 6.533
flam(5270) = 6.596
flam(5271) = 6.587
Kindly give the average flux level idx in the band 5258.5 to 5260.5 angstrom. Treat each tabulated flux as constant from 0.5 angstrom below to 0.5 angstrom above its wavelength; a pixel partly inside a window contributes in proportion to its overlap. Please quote 7.1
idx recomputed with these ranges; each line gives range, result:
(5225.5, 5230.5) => 7.19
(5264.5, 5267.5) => 6.55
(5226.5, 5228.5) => 7.09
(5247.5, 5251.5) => 7.85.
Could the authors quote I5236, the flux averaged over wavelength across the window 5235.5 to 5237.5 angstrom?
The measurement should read 7.97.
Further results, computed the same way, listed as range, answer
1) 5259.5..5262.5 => 7.08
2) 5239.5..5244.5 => 8.16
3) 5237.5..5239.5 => 8.24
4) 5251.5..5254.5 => 7.81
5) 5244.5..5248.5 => 7.63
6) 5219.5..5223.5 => 7.58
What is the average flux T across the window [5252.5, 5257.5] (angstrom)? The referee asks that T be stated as 7.61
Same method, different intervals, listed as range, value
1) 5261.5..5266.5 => 6.8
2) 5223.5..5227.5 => 6.93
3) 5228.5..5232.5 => 7.45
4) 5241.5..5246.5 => 7.93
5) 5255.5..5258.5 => 7.43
